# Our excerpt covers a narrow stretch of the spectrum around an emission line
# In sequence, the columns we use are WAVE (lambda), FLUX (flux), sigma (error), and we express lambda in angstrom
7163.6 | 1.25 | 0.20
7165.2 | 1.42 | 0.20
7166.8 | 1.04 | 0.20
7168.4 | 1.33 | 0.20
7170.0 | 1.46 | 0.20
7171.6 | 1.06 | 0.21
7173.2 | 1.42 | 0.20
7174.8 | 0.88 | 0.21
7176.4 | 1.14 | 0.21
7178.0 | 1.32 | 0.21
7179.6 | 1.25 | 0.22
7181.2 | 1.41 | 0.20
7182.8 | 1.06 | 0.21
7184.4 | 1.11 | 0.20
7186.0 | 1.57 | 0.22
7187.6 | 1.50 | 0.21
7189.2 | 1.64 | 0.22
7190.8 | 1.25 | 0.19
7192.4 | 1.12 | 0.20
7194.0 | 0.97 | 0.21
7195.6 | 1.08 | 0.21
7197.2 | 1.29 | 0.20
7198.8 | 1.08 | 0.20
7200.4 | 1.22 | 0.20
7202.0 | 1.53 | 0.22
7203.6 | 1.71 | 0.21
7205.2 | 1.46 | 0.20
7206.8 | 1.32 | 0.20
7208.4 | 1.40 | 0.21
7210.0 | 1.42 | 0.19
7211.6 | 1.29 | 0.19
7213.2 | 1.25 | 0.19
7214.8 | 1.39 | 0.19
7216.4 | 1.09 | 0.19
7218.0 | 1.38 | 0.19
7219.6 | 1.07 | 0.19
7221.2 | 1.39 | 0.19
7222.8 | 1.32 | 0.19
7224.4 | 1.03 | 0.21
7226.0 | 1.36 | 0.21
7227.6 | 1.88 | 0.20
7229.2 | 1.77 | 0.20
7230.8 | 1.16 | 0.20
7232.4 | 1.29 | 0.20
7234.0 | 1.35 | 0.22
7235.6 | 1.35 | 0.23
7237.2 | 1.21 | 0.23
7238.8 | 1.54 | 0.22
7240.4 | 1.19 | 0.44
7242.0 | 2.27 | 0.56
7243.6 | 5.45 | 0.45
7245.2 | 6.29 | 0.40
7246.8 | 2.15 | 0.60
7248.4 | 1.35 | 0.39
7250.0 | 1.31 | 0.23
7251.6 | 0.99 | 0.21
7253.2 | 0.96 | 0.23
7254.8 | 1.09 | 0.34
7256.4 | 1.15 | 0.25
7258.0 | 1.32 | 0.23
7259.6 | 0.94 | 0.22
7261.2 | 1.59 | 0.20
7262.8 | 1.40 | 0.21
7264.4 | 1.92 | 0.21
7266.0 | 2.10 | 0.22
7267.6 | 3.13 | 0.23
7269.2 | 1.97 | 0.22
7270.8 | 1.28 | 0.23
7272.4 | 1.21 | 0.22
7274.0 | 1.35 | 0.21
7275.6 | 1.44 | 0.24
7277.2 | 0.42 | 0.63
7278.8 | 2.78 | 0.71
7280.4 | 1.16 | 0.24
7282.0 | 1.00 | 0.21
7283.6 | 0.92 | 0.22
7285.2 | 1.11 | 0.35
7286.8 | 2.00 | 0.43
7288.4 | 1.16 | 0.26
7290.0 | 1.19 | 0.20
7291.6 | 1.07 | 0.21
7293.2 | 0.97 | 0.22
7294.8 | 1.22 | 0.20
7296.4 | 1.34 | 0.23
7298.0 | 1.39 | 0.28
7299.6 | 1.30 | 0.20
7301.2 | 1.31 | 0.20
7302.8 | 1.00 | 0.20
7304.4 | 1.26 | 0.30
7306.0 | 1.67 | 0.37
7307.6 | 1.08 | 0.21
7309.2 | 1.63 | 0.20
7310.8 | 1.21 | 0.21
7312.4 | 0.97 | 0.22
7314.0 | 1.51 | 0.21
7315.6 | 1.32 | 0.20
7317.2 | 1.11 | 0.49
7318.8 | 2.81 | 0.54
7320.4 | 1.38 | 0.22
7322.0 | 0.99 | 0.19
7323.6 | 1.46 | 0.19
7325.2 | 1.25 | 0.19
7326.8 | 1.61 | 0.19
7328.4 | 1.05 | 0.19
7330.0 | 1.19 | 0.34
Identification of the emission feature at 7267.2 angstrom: [N II] 6583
